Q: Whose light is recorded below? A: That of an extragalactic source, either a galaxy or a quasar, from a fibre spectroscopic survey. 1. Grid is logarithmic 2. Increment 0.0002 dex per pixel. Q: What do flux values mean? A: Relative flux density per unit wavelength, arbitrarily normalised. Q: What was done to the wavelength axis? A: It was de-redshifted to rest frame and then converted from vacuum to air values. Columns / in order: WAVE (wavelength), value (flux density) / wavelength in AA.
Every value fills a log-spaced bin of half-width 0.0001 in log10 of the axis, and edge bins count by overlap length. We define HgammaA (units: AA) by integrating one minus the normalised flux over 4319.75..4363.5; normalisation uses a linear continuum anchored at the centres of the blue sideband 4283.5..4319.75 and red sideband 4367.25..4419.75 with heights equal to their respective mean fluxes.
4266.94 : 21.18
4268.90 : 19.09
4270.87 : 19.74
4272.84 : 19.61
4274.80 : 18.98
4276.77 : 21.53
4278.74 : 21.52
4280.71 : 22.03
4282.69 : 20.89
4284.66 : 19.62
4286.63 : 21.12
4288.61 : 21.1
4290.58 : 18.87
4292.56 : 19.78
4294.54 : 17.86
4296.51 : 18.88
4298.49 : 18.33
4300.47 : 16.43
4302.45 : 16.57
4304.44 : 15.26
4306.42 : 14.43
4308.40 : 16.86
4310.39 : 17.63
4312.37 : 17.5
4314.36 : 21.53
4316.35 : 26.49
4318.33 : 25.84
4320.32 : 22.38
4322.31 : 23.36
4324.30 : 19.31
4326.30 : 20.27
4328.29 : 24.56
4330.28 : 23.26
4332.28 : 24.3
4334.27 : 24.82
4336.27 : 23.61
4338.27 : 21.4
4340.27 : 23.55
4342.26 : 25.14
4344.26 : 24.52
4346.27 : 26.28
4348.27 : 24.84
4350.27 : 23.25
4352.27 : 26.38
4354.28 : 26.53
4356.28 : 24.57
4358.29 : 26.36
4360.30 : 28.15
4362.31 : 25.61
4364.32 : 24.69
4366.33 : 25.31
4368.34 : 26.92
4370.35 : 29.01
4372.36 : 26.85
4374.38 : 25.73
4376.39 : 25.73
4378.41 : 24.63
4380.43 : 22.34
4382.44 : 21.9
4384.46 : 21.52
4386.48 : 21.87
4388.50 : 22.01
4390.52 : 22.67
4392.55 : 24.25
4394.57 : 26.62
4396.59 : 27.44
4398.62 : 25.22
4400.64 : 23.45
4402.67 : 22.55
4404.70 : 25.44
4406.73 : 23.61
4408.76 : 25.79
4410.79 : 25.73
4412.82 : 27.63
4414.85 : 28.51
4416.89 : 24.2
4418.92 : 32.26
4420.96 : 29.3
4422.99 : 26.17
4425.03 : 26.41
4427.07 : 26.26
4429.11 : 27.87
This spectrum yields -4.9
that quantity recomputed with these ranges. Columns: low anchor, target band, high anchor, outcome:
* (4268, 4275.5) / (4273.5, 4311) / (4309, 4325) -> 2.8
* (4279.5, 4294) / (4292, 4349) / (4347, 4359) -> 4.5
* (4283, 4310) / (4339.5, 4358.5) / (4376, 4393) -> -3.8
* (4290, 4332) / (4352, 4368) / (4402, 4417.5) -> -2.3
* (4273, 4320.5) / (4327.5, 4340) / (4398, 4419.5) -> -1.2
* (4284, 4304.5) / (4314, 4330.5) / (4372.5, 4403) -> -2.3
